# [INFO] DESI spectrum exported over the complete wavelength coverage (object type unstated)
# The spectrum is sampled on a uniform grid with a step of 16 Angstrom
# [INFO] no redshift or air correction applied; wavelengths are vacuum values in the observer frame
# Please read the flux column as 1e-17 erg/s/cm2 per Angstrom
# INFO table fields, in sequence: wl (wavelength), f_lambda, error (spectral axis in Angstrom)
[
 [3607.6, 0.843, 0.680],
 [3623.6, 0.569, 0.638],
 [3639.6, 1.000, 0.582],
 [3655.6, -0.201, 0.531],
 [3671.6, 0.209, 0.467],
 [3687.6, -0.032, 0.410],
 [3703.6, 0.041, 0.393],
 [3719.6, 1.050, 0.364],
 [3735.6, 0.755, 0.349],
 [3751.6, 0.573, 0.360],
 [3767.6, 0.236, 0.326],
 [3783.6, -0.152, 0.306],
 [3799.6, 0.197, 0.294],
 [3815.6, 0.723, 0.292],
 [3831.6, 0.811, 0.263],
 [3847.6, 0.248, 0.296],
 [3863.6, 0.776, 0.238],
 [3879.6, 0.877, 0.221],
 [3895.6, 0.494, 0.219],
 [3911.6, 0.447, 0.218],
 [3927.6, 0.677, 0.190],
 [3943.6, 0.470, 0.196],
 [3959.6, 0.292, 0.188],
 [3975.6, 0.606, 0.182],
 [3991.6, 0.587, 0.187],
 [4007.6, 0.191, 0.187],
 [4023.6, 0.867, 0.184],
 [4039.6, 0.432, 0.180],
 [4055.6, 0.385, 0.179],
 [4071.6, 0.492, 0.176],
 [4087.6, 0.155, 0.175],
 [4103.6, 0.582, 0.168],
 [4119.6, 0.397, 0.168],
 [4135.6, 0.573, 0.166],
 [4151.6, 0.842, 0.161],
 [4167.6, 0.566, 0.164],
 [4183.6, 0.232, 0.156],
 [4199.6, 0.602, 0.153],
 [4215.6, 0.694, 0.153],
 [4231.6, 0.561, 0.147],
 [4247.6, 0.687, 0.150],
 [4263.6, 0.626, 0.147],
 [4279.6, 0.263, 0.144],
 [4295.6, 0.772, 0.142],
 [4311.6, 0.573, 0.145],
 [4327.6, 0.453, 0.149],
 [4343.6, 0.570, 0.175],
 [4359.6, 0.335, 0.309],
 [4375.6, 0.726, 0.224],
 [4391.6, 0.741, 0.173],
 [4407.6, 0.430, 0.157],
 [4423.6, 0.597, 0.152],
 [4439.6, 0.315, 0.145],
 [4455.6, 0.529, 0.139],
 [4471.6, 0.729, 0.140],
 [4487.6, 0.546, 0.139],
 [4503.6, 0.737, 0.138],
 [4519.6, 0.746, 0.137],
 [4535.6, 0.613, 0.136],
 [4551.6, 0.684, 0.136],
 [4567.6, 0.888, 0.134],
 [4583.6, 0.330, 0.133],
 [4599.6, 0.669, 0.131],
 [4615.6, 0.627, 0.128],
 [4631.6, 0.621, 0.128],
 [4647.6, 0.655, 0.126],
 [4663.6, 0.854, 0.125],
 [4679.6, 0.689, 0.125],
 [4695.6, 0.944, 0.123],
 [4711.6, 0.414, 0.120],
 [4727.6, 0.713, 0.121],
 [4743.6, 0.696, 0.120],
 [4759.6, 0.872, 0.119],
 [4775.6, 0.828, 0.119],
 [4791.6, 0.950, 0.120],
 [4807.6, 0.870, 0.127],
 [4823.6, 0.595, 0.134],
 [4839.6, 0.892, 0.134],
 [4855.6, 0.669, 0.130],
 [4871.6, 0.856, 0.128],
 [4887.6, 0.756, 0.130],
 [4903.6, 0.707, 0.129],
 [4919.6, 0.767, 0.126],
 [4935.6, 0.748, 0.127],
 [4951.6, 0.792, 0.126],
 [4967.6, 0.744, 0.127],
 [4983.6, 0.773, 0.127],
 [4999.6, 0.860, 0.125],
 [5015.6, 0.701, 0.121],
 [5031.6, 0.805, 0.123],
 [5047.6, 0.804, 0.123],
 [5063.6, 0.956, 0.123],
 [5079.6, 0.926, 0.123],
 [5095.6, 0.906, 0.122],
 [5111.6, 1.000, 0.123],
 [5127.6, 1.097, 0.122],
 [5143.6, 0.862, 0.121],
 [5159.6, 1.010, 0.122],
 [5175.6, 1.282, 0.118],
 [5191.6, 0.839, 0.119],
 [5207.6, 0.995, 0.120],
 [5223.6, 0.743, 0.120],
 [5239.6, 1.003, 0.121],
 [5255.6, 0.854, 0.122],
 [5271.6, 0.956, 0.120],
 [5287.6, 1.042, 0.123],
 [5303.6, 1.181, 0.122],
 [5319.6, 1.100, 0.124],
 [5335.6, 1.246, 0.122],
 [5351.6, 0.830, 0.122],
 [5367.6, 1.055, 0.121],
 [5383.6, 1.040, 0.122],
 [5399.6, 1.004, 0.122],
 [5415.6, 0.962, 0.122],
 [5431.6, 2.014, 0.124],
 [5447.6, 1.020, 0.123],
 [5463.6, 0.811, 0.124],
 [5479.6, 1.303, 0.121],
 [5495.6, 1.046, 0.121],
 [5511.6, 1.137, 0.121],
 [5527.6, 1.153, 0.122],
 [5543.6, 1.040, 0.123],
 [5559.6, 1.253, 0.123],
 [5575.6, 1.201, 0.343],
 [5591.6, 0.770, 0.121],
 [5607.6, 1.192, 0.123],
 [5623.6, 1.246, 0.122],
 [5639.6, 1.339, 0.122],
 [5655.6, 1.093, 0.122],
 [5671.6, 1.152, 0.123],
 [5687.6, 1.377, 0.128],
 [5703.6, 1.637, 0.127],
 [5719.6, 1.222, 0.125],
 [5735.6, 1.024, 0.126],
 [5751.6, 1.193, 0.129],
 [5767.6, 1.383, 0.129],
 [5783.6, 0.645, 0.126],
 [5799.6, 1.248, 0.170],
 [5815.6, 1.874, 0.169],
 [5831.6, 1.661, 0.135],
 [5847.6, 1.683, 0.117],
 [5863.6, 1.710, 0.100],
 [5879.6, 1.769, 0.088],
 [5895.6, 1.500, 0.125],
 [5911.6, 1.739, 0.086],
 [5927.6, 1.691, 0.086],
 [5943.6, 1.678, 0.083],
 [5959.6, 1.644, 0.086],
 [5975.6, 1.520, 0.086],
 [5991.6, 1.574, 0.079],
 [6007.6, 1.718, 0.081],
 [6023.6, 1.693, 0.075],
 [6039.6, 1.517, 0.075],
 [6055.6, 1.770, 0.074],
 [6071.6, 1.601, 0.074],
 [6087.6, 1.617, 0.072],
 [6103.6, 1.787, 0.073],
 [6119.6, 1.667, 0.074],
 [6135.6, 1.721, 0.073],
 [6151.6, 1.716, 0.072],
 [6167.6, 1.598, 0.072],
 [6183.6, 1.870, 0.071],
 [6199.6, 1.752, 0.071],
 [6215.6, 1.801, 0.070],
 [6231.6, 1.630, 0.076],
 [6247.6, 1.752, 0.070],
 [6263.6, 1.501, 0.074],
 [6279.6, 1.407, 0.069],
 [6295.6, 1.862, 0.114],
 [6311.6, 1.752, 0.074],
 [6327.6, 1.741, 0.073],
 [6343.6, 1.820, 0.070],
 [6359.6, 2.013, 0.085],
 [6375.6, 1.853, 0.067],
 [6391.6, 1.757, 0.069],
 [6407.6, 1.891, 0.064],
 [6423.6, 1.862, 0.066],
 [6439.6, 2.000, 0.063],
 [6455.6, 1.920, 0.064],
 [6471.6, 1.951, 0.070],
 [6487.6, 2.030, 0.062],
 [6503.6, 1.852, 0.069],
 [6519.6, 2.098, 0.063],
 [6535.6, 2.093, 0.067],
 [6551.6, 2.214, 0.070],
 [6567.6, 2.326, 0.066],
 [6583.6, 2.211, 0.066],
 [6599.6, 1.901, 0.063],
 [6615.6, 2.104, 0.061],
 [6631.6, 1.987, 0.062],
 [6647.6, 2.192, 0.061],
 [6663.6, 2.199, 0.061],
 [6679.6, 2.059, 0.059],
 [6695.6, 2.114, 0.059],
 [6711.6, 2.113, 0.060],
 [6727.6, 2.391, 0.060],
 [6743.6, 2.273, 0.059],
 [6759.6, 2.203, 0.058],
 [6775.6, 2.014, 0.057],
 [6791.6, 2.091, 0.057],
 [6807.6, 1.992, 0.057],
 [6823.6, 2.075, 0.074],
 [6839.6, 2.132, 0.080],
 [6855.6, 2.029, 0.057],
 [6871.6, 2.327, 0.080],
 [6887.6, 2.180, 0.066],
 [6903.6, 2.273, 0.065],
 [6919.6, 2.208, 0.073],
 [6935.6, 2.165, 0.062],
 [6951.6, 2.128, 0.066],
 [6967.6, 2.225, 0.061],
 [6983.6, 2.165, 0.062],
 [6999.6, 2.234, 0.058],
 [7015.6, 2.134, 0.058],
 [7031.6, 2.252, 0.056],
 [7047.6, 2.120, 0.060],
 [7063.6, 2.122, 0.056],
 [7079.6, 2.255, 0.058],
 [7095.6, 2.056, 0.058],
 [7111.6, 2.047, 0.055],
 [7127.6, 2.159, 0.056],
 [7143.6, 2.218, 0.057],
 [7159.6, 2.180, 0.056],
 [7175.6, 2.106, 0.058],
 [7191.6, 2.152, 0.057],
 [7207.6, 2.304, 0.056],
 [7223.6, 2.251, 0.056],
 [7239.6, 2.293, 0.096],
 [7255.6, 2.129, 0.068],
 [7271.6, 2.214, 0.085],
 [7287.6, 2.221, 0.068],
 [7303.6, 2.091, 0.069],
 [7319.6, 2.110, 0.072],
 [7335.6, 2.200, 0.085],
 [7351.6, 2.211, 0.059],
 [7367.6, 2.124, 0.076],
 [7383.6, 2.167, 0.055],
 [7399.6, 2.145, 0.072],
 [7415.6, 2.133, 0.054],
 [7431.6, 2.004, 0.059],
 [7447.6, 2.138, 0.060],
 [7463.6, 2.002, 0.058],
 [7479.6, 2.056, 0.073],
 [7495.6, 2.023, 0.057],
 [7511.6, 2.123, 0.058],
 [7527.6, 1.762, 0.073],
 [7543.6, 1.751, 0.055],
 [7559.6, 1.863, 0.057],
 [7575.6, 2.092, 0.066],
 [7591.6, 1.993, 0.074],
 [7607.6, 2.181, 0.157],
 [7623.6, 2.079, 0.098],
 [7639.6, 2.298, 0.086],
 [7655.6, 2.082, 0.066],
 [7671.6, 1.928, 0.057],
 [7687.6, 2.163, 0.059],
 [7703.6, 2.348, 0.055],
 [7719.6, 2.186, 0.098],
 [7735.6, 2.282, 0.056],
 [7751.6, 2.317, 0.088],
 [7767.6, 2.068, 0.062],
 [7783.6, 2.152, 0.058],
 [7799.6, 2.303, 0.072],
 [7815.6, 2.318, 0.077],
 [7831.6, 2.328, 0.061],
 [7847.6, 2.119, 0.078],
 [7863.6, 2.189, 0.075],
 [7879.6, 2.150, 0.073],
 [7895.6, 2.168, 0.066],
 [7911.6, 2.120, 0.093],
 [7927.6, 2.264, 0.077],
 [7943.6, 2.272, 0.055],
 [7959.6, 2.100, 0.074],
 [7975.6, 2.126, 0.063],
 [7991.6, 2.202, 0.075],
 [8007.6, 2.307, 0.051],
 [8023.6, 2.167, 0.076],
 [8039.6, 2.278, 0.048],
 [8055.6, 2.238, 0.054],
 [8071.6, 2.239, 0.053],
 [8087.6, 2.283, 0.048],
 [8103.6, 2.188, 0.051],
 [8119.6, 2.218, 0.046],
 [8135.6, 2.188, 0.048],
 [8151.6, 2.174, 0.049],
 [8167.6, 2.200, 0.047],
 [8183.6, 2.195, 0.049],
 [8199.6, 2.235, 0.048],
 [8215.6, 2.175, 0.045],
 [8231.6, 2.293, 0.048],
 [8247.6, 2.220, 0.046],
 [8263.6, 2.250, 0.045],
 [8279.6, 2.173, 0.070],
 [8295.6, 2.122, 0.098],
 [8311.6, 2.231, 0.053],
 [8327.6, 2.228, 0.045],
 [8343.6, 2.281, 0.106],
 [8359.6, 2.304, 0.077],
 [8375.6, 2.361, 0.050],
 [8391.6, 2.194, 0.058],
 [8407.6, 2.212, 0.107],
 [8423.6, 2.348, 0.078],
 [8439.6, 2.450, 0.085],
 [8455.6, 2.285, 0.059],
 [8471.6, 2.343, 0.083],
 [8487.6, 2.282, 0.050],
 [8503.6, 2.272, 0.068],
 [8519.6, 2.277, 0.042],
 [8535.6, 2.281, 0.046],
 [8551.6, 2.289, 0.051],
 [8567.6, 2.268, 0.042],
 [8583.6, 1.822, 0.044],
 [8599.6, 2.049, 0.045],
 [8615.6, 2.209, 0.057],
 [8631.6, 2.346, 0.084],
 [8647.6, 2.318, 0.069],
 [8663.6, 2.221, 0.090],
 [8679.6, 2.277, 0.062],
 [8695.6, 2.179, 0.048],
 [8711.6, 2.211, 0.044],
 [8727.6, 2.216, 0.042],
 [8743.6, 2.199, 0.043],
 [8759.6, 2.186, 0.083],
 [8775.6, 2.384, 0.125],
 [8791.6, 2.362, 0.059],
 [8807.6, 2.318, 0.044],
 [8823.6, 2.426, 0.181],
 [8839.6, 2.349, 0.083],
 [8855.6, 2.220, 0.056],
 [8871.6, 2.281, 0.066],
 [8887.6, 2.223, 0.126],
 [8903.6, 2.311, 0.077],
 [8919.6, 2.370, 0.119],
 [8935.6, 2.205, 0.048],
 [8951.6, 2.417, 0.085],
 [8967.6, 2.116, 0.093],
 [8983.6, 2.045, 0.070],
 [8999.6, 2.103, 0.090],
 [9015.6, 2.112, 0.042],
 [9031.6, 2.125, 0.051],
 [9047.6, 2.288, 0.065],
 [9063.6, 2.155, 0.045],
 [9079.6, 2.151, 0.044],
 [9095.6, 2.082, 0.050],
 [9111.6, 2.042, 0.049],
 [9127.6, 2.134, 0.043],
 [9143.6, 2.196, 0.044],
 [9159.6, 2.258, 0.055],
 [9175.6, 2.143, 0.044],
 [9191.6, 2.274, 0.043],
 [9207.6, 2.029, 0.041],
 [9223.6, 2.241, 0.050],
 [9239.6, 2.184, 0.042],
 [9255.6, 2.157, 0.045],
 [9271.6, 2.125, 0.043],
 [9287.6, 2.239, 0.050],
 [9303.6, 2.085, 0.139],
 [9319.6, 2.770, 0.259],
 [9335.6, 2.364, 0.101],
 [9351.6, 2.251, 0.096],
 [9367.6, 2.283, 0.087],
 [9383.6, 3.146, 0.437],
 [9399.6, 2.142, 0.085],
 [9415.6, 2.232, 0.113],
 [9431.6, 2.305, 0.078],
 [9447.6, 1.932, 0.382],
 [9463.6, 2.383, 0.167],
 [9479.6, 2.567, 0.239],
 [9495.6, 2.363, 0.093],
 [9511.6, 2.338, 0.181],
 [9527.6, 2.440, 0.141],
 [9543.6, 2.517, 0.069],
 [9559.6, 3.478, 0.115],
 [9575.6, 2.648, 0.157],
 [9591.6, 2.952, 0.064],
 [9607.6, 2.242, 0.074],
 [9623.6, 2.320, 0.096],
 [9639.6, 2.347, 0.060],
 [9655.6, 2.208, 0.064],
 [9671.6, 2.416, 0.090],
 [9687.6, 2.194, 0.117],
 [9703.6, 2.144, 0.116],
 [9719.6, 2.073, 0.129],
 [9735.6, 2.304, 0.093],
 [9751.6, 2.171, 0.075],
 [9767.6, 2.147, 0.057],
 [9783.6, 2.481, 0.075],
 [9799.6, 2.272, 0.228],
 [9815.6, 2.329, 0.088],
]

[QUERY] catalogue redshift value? 0.457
